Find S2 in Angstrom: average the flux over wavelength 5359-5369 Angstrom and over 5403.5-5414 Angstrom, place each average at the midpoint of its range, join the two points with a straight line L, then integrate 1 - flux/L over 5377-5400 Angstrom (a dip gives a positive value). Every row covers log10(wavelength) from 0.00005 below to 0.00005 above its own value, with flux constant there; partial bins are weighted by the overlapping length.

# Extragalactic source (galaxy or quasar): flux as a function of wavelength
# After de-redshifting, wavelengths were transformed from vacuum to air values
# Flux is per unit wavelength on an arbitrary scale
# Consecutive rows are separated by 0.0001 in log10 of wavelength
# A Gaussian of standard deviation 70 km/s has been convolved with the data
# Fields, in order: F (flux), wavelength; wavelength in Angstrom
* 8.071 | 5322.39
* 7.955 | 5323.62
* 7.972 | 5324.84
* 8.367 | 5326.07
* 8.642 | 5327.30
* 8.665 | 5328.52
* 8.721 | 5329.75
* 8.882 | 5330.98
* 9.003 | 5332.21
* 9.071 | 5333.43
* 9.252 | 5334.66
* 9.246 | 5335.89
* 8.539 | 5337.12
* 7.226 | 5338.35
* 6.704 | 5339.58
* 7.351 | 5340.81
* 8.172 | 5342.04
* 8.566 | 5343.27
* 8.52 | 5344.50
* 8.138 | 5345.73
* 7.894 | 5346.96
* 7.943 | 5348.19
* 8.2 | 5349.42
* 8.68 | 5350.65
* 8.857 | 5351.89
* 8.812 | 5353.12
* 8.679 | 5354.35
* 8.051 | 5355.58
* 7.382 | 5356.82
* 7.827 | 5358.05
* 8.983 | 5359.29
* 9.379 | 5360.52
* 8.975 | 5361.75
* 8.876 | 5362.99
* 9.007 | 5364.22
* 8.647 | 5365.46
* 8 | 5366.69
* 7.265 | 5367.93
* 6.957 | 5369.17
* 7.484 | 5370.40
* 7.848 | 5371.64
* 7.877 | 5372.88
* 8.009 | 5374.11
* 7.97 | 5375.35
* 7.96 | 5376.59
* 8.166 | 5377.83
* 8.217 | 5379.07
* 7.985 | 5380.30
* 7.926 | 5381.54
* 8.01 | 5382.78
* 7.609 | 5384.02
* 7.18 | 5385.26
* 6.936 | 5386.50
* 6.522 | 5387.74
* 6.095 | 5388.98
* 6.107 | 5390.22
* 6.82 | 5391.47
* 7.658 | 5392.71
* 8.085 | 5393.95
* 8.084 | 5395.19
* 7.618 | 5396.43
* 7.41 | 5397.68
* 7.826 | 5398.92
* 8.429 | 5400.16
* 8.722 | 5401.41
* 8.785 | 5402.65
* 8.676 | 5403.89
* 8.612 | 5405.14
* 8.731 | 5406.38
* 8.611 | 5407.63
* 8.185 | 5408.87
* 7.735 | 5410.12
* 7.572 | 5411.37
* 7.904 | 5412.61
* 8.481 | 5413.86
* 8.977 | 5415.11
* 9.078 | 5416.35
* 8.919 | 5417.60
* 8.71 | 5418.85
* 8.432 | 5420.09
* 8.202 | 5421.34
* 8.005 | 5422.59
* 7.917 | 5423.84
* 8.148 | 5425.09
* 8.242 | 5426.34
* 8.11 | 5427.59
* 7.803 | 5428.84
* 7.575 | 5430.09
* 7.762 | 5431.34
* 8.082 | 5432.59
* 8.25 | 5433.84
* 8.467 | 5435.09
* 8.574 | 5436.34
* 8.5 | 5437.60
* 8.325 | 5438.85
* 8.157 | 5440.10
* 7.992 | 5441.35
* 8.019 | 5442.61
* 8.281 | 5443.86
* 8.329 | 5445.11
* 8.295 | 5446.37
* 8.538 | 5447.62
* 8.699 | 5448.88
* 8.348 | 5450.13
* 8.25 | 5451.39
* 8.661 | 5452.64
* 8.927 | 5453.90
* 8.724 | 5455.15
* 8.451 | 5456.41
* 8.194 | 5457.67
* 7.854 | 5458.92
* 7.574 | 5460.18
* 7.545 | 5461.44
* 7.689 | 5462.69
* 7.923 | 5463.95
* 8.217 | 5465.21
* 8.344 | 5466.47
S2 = 2.5 Angstrom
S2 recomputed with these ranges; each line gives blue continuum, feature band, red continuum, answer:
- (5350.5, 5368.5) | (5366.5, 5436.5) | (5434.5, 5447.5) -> 3.69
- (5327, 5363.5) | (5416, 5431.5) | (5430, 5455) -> 0.24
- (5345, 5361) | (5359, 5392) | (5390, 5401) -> 0.78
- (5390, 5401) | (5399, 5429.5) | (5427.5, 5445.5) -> -1.94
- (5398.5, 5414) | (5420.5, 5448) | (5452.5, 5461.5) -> 0.43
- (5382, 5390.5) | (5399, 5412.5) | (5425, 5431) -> -1.70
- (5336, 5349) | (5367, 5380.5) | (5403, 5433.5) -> 0.50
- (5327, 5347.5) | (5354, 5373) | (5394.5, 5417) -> 0.34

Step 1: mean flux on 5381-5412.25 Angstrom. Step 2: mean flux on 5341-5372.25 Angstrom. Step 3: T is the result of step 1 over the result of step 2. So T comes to 0.94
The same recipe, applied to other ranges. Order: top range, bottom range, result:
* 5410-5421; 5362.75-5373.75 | 1.06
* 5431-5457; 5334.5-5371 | 1.02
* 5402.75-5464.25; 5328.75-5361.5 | 0.99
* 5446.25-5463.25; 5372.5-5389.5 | 1.09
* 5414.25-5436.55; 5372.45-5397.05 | 1.10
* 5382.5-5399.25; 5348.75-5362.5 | 0.85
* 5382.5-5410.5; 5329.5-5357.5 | 0.93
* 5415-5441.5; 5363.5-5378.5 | 1.04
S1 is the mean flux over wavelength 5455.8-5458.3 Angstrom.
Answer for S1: 8.33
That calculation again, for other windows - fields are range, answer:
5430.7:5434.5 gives 8.04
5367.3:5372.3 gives 7.38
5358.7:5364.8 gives 9.06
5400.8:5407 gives 8.72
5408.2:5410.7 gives 7.98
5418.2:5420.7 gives 8.59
